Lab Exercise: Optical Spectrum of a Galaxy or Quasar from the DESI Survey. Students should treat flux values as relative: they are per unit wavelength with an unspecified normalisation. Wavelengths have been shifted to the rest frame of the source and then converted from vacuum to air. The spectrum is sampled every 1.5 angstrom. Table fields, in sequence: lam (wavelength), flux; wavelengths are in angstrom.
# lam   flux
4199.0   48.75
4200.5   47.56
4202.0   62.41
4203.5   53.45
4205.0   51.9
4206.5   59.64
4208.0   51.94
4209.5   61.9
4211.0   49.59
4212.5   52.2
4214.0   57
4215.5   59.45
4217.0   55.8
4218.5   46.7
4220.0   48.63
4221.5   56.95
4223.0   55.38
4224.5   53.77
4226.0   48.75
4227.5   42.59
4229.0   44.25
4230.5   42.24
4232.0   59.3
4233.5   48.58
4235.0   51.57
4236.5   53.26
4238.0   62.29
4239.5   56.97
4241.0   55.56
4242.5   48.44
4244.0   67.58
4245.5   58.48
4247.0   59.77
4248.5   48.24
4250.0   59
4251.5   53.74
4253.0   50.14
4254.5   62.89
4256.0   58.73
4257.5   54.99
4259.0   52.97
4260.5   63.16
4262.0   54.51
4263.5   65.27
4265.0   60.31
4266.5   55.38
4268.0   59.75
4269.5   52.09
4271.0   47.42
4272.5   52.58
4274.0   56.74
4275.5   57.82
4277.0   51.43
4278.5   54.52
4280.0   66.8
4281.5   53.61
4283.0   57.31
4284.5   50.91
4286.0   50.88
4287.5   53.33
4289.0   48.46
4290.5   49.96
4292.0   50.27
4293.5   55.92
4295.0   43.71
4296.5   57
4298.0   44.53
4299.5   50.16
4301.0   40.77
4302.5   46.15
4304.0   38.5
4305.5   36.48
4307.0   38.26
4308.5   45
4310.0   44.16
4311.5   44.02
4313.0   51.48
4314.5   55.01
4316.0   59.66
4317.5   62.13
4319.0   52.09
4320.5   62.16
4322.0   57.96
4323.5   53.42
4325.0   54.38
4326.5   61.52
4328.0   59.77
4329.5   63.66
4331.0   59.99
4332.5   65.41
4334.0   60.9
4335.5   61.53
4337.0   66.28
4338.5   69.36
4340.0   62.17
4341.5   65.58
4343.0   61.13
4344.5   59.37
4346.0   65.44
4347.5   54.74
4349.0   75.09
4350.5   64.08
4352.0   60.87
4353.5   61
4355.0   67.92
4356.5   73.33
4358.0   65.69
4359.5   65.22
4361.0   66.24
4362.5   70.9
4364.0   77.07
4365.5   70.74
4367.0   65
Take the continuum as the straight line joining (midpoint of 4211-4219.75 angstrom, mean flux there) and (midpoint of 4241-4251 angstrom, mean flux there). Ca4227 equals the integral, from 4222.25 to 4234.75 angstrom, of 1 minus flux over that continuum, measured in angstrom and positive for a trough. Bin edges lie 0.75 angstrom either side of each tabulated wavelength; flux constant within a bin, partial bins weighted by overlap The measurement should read 1.2 angstrom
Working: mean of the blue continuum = 53.5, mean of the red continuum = 56.7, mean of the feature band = 49.4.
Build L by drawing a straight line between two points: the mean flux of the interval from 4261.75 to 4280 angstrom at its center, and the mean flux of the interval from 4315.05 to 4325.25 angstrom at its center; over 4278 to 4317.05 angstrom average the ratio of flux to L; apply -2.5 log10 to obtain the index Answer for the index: 0.15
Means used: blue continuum 56.1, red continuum 57.5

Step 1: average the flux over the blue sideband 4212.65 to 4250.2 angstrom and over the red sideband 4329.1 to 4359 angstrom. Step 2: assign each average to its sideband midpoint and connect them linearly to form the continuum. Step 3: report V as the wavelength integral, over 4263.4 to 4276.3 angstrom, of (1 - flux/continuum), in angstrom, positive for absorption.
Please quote 0.3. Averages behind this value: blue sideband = 53.5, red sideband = 64.2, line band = 55.9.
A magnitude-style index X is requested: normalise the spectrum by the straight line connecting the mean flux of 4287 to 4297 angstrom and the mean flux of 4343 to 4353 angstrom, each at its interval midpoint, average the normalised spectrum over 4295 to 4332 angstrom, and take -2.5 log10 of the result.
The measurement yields 0.09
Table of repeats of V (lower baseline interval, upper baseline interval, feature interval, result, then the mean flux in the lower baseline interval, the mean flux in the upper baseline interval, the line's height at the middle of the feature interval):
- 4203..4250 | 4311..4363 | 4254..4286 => 0.2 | 53.7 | 61.7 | 56.9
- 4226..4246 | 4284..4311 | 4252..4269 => -2.5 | 52.9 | 46.9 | 50.5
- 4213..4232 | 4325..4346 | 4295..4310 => 3.8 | 51.3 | 62.6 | 59.3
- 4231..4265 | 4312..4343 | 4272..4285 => 0.5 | 56.6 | 60.1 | 57.9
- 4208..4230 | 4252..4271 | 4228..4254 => 0.3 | 52.2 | 57.1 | 54.7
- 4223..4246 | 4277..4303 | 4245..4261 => -1.2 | 52.9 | 51.5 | 52.4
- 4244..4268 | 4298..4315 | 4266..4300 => -1.7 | 57.6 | 44.4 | 50.5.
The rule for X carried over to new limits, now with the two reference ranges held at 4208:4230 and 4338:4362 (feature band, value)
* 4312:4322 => 0.09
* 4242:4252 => -0.04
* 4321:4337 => 0.05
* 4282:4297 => 0.14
